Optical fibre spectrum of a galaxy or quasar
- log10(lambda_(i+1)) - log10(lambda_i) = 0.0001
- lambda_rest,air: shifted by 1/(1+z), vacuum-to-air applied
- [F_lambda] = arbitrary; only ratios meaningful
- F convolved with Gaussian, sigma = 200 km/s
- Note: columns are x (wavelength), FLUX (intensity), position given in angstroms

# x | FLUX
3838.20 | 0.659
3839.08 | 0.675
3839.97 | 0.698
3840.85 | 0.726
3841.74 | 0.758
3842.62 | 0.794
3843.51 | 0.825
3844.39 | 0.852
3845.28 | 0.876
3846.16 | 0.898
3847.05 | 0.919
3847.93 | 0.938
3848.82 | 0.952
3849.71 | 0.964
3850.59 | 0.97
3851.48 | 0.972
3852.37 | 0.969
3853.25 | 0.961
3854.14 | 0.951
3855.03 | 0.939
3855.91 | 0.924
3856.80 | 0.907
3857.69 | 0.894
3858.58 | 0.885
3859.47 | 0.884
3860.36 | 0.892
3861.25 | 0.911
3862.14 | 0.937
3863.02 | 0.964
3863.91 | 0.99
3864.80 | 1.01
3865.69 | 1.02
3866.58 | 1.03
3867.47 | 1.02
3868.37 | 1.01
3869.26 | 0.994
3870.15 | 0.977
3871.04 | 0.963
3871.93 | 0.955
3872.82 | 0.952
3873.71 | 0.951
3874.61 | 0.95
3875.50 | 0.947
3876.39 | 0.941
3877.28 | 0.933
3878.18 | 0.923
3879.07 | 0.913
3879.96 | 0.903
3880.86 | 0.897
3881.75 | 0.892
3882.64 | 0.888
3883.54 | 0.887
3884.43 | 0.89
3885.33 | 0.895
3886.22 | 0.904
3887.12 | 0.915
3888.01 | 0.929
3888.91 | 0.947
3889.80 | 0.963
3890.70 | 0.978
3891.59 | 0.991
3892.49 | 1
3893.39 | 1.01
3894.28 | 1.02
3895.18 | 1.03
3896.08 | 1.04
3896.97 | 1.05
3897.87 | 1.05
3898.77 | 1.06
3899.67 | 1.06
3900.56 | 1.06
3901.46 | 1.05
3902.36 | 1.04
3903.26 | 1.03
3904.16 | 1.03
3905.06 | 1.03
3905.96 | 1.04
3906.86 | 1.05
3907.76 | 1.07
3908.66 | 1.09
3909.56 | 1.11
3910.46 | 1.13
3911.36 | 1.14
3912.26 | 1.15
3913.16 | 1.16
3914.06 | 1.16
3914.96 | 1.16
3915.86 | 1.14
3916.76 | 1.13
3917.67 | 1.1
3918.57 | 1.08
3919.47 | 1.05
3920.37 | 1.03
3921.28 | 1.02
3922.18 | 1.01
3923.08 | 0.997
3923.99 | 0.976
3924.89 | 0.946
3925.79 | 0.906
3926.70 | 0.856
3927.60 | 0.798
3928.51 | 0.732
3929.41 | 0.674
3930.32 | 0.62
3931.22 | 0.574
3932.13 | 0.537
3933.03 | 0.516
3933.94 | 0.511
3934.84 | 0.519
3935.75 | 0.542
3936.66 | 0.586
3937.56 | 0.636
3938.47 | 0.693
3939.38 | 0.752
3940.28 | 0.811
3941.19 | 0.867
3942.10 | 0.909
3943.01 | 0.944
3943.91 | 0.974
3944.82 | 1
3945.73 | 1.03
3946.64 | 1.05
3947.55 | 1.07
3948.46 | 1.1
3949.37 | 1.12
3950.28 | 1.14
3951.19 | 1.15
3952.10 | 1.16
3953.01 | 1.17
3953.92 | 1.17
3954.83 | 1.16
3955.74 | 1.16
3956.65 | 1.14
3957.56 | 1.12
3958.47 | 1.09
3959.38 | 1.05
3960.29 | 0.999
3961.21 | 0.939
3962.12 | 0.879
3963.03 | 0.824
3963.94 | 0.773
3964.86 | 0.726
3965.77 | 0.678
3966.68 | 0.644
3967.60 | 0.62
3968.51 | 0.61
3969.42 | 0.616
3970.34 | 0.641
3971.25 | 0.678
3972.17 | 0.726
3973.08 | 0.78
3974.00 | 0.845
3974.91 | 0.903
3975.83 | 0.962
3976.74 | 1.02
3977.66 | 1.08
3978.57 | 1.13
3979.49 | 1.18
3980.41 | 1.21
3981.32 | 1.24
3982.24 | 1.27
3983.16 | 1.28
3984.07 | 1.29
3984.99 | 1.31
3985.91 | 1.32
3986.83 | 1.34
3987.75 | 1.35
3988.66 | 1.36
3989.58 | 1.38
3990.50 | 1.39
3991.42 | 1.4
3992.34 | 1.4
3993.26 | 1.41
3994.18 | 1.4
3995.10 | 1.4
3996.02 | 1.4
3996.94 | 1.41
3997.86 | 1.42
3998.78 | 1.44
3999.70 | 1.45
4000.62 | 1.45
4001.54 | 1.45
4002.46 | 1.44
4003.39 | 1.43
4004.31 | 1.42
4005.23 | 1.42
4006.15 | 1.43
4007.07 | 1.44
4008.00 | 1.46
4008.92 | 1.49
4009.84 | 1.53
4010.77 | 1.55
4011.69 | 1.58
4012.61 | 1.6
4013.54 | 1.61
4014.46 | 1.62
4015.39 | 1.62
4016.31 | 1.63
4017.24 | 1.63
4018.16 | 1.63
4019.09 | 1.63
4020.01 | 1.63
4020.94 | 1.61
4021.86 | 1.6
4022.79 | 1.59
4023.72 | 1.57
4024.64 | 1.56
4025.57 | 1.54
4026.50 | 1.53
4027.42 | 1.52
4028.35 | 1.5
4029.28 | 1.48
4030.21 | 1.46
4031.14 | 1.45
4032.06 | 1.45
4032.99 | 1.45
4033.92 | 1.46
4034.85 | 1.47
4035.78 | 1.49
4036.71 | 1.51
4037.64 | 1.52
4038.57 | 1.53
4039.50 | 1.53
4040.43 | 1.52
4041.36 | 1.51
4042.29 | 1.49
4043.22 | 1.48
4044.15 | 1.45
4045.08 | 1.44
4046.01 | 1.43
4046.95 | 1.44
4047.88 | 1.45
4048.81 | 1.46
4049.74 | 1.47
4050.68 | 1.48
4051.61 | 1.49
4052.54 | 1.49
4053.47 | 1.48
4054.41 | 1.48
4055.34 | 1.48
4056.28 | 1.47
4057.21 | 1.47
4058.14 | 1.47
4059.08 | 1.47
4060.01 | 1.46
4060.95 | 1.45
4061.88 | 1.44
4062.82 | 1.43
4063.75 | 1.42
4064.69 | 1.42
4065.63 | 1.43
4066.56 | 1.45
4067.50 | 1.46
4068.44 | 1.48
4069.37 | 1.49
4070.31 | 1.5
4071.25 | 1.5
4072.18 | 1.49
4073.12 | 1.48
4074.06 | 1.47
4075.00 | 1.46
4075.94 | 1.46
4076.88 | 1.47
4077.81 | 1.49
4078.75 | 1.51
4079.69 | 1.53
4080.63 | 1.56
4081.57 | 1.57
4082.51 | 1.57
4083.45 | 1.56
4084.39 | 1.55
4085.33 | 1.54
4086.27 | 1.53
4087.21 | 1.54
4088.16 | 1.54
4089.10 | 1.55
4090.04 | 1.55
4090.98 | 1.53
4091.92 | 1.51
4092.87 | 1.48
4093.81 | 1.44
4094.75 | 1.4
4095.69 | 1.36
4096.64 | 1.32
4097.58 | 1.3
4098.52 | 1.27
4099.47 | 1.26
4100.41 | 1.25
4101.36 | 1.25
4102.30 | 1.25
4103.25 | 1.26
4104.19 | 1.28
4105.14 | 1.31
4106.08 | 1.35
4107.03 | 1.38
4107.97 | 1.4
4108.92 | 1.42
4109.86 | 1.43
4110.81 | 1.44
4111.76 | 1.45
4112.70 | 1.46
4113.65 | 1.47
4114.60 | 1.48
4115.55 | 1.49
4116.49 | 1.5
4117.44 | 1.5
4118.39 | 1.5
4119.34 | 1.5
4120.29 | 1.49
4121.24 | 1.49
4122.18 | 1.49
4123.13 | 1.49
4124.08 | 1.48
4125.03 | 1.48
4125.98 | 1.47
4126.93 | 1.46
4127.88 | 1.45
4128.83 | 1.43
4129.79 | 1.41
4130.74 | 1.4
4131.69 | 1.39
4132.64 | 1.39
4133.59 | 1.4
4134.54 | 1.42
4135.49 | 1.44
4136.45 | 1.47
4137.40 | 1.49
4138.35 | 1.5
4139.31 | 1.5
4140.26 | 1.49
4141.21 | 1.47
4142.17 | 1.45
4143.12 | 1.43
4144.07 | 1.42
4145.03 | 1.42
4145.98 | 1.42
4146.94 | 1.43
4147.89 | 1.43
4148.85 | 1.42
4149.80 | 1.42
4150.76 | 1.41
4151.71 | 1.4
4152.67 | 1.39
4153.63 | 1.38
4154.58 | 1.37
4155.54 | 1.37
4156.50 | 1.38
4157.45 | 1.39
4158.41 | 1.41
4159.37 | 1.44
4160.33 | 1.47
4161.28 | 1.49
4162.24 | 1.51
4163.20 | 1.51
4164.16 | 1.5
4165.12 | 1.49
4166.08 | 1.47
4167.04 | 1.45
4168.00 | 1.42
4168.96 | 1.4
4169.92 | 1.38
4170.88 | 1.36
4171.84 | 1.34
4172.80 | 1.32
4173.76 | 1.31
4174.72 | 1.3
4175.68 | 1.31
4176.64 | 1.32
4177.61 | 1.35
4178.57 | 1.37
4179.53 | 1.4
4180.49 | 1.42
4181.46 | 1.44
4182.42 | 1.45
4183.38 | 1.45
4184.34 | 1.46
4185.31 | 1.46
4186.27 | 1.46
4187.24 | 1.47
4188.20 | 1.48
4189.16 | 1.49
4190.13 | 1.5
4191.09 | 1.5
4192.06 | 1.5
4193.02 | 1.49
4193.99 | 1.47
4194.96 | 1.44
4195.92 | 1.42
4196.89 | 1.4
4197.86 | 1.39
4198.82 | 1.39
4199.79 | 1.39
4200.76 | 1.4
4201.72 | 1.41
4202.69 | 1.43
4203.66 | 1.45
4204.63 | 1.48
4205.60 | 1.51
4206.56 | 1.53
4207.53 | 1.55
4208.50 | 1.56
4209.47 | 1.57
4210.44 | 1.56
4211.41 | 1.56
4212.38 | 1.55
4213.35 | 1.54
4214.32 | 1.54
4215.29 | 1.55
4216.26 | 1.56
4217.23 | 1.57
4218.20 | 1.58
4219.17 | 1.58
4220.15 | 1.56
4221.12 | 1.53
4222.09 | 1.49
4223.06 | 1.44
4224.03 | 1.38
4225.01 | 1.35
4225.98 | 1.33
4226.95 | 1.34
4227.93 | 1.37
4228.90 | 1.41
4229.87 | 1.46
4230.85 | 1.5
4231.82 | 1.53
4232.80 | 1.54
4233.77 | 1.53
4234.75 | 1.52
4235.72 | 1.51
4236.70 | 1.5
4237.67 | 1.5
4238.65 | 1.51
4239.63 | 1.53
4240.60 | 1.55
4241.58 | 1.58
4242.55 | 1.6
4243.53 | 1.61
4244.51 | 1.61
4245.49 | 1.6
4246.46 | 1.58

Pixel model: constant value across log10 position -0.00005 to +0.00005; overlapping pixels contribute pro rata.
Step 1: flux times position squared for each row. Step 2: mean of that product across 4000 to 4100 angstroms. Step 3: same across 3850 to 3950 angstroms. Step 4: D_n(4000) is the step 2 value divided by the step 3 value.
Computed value 1.7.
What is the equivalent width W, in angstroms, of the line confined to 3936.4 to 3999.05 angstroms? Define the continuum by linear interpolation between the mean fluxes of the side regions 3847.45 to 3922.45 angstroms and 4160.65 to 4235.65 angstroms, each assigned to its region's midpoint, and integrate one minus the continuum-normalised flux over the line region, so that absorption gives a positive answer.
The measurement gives 3.7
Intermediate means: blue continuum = 0.995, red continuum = 1.46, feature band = 1.06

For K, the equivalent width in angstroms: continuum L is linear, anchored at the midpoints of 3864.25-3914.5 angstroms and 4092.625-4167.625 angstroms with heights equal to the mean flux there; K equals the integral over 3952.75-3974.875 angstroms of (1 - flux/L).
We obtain 5.0 angstroms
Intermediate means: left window 1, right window 1.42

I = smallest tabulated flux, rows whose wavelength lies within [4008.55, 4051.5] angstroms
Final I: 1.43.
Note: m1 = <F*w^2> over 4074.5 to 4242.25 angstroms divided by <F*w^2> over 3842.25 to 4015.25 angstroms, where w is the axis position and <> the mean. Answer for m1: 1.56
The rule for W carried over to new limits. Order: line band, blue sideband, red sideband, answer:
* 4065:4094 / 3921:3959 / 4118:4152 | -4.80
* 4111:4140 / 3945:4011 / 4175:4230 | -2.25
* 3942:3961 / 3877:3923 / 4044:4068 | 1.34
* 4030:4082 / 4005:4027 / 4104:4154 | 1.51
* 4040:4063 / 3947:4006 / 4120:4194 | -3.83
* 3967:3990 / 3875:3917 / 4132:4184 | 2.01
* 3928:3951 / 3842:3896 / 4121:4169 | 5.80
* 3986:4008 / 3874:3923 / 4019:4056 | -0.80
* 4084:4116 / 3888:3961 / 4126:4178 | -2.33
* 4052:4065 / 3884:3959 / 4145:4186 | -2.60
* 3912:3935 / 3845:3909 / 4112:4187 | 3.17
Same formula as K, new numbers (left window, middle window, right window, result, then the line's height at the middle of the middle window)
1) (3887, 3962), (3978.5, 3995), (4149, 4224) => -3.5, 1.09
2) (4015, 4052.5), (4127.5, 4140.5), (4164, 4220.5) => 0.3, 1.48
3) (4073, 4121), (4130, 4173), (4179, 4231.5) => 0.9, 1.46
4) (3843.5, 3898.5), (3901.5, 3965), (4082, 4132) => 7.0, 1.08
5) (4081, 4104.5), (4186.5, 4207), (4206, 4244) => 0.5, 1.49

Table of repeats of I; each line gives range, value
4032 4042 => 1.45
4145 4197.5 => 1.3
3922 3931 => 0.62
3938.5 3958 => 0.752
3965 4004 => 0.61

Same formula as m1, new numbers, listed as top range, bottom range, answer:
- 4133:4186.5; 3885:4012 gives 1.49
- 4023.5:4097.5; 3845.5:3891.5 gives 1.74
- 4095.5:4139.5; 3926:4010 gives 1.44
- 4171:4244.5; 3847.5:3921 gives 1.73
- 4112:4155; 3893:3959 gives 1.65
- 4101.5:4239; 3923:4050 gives 1.31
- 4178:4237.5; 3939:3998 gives 1.55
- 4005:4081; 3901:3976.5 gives 1.72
